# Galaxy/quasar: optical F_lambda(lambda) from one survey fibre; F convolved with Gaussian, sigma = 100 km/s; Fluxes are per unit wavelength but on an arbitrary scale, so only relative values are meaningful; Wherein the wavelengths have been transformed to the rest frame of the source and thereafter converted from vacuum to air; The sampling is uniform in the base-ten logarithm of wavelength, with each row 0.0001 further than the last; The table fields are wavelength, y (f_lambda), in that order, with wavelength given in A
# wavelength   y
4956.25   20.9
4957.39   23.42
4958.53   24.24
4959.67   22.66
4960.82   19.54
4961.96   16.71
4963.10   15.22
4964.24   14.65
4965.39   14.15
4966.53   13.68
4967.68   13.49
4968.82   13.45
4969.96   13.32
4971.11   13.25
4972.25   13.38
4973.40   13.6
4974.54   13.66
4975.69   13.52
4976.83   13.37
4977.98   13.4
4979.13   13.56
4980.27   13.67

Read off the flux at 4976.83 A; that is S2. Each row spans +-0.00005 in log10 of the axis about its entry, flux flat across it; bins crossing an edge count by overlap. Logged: 13.37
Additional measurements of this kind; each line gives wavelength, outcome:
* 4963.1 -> 15.22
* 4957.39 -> 23.42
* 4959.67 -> 22.66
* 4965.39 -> 14.15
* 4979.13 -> 13.56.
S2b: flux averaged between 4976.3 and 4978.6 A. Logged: 13.3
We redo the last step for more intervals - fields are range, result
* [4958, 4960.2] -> 23.5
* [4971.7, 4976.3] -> 13.5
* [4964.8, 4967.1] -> 13.9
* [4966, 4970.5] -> 13.5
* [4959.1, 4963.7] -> 18.5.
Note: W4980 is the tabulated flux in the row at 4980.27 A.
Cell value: 13.67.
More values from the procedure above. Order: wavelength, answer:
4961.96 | 16.71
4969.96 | 13.32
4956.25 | 20.9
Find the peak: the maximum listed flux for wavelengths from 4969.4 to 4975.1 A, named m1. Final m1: 13.66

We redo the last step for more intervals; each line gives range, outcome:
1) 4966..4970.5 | 13.68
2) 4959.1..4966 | 22.66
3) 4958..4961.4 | 24.24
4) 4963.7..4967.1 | 14.65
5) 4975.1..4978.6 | 13.52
